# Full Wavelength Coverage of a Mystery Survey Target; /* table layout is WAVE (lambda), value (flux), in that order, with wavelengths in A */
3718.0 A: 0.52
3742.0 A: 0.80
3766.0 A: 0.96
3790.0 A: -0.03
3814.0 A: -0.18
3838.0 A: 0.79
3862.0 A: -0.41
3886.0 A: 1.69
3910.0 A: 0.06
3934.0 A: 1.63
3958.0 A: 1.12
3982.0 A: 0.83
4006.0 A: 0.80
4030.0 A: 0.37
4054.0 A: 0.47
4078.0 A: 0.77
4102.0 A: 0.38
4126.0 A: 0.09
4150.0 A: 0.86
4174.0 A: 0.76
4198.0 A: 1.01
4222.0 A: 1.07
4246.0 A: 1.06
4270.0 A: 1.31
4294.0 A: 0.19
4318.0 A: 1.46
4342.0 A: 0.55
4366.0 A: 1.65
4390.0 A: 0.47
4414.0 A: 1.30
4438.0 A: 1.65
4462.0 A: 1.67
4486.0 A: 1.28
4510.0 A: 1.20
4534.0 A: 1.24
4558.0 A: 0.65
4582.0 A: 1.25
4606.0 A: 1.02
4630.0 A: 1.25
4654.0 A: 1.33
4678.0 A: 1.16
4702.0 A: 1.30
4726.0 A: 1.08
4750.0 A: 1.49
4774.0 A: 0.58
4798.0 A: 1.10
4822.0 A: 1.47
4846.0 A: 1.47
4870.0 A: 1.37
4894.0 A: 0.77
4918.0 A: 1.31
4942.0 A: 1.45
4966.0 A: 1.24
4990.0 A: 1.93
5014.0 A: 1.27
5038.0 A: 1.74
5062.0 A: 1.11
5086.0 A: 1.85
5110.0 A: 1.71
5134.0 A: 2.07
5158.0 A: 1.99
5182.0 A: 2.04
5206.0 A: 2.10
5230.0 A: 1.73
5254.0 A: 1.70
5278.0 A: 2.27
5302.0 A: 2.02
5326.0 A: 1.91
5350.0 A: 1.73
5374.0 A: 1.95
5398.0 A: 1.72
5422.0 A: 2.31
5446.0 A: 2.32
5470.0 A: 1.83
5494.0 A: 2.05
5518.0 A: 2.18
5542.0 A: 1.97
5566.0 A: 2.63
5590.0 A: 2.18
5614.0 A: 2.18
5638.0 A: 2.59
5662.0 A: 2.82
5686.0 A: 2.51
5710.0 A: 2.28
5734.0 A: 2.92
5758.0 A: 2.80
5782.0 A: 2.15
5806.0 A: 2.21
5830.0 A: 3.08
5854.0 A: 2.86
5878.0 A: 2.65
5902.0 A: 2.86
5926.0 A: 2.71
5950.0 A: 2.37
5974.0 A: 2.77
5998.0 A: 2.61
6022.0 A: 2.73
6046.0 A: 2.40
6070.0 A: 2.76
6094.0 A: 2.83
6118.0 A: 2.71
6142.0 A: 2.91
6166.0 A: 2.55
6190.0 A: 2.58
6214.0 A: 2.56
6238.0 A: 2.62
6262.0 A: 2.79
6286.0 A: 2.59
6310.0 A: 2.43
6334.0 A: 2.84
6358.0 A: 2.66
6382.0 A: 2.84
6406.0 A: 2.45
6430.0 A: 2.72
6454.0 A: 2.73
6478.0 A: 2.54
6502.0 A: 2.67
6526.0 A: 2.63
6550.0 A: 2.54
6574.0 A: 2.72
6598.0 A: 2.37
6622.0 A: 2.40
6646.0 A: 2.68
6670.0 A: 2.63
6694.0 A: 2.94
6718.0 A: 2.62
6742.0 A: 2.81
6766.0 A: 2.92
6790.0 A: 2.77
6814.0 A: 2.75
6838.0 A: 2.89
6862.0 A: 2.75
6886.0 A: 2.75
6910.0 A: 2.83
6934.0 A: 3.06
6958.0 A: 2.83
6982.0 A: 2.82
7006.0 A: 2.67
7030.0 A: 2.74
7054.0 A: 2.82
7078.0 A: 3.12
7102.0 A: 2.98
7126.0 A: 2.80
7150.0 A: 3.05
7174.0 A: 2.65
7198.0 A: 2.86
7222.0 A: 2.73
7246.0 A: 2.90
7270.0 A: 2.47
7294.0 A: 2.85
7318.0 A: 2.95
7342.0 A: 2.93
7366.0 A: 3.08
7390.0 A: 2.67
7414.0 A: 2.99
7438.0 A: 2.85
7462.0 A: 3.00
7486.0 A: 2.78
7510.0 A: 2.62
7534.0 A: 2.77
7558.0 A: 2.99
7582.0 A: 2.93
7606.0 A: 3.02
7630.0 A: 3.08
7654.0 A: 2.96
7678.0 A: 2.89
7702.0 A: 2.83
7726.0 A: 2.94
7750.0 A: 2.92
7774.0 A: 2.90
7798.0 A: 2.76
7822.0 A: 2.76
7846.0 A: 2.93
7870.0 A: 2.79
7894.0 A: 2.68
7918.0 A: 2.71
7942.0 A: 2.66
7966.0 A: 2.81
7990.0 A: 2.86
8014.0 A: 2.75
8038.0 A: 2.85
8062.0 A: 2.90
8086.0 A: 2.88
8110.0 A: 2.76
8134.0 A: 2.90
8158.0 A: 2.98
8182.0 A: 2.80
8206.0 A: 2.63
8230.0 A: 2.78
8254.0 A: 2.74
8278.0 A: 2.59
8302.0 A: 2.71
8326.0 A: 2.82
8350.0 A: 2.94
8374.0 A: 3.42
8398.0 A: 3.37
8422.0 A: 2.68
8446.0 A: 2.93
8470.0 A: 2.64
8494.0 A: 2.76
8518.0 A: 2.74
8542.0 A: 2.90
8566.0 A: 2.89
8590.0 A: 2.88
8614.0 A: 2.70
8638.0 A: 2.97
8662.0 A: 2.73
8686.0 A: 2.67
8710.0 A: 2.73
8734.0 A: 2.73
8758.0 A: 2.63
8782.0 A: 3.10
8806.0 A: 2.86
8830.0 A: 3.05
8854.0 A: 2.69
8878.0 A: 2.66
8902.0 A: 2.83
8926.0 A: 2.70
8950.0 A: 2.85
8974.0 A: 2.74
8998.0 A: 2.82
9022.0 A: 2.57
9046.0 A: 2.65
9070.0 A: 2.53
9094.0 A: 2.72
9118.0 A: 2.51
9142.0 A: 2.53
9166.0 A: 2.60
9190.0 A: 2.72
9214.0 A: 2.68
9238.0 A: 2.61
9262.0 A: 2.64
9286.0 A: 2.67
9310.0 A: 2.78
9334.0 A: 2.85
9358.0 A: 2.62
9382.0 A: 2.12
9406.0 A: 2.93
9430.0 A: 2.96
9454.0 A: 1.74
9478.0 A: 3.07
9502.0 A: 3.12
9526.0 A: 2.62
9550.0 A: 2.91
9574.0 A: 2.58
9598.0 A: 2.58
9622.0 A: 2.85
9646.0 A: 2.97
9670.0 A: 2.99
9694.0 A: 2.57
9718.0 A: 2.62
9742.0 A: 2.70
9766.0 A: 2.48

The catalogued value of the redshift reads 0.276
